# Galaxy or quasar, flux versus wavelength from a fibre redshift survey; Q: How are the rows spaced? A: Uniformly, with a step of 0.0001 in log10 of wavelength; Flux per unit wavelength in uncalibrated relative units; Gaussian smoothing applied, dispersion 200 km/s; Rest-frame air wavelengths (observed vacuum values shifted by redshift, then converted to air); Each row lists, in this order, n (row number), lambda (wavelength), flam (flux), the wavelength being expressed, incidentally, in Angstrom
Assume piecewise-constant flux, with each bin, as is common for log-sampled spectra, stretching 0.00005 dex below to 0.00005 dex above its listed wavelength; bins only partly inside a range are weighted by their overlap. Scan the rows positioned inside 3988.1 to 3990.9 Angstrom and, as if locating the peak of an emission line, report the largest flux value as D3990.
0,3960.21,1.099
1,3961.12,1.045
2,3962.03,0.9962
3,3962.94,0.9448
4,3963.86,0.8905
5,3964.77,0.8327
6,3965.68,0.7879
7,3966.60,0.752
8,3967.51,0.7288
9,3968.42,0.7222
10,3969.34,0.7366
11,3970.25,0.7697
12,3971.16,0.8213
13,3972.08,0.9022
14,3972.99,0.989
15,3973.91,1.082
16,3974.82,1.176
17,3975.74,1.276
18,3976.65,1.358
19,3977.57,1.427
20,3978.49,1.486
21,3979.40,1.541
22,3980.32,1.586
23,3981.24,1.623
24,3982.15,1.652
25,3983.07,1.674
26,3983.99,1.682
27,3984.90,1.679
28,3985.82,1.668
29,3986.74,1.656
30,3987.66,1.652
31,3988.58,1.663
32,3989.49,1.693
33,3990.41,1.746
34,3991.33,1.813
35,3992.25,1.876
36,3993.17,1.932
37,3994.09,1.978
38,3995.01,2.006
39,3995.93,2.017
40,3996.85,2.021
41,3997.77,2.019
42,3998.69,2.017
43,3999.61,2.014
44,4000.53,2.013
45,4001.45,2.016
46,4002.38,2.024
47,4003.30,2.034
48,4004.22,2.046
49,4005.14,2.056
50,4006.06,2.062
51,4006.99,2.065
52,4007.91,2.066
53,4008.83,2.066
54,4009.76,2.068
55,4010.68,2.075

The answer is 1.746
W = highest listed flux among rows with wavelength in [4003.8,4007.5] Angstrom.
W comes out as 2.065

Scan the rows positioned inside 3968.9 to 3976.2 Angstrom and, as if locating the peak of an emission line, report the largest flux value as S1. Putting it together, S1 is 1.276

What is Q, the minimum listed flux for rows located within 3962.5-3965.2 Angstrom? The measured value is 0.8327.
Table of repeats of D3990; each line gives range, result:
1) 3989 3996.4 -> 2.017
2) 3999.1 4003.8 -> 2.034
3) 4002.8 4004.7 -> 2.046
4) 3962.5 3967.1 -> 0.9448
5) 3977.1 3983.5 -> 1.674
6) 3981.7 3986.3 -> 1.682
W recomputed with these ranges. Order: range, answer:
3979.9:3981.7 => 1.623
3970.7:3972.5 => 0.9022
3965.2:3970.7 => 0.7879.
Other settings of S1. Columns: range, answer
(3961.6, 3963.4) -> 0.9962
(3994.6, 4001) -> 2.021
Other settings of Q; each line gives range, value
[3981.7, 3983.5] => 1.652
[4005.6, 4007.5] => 2.062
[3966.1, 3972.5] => 0.7222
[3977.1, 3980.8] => 1.427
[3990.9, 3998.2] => 1.813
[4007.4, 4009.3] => 2.066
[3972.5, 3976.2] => 0.989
